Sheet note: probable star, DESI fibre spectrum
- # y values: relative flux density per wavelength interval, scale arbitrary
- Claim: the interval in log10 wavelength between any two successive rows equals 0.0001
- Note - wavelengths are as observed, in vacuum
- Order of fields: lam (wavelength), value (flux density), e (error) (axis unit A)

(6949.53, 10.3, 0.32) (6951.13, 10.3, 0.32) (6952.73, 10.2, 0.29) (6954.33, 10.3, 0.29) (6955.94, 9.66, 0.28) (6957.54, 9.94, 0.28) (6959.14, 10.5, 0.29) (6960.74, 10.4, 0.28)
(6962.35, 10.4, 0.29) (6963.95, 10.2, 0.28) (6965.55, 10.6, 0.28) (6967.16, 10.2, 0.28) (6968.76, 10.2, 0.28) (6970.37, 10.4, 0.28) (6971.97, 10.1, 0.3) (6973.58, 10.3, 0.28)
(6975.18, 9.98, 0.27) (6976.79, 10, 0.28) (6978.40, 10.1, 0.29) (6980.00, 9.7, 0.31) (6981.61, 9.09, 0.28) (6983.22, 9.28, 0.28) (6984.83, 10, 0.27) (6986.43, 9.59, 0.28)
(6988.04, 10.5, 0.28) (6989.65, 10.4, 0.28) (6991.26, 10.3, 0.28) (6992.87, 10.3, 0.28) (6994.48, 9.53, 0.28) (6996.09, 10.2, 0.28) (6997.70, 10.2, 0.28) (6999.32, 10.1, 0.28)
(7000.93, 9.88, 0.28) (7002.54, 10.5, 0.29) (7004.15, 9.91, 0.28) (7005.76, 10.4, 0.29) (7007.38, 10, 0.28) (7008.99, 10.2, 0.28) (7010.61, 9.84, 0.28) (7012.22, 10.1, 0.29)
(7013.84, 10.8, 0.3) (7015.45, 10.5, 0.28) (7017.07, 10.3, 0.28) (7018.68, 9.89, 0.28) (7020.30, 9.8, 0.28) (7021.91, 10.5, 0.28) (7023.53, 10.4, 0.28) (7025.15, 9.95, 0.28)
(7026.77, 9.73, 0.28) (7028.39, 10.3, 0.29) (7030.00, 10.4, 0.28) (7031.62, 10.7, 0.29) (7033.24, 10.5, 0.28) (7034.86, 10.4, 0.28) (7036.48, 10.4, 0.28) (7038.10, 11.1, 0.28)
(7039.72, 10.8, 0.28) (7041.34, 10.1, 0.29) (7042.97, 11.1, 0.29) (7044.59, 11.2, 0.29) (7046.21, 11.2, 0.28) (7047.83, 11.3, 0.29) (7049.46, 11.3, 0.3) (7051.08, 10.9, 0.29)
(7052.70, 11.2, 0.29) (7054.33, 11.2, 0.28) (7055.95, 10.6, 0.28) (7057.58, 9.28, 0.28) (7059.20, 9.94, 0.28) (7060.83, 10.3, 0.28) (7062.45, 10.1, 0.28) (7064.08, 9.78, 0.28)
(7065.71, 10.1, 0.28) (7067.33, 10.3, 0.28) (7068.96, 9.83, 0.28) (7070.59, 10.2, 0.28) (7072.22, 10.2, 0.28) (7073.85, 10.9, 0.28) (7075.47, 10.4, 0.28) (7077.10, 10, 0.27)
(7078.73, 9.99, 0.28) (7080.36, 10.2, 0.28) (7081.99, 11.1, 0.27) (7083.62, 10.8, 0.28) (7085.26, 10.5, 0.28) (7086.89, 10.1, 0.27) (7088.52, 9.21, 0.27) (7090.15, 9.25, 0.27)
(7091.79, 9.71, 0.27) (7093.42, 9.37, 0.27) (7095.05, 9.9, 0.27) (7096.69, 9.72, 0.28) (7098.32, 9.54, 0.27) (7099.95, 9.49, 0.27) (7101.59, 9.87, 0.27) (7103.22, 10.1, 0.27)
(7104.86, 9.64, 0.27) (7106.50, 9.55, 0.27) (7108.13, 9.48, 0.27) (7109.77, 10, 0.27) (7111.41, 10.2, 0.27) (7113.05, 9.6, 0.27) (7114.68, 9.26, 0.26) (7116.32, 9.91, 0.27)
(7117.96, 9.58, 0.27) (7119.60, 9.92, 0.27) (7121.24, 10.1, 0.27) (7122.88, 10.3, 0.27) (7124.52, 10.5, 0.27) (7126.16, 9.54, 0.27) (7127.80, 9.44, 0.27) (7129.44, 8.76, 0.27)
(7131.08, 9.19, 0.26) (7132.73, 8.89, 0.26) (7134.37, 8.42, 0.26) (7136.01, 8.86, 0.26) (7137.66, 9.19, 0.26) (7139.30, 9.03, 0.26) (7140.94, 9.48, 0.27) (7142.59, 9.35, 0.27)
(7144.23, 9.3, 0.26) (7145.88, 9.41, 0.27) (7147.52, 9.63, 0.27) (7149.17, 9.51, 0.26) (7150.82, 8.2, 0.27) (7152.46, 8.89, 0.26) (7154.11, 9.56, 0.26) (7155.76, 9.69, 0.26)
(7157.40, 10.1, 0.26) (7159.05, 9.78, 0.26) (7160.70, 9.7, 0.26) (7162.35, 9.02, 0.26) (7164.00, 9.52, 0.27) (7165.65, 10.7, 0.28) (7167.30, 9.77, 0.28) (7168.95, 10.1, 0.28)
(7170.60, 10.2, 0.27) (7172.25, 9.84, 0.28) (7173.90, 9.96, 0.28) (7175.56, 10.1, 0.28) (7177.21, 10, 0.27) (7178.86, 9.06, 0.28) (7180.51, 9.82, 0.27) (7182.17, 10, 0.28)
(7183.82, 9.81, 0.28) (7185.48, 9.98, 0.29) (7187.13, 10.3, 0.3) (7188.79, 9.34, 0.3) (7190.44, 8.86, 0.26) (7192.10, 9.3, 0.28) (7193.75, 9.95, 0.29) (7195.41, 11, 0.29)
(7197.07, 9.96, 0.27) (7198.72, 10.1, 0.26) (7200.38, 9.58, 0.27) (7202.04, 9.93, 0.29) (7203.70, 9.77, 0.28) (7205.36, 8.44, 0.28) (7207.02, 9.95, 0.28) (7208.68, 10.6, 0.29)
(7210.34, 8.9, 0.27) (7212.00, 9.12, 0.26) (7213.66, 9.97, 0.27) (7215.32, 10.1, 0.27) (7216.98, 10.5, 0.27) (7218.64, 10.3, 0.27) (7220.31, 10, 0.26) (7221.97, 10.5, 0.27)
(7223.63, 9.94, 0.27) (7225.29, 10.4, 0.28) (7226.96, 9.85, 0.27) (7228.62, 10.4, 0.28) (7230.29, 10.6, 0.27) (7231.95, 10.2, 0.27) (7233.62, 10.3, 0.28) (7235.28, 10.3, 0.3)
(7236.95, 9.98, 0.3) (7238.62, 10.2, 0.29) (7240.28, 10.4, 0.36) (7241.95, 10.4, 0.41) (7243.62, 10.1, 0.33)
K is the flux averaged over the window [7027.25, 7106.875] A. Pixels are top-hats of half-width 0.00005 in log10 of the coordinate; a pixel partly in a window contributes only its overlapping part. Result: 10.3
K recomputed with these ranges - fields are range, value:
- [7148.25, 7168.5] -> 9.55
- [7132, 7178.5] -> 9.51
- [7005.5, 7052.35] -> 10.5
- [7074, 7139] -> 9.74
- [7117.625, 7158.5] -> 9.39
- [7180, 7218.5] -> 9.8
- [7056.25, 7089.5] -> 10.2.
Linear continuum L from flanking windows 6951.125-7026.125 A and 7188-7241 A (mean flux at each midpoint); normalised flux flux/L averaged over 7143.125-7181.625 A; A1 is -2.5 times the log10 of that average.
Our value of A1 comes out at 0.04 mag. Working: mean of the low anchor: 10.1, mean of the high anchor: 9.96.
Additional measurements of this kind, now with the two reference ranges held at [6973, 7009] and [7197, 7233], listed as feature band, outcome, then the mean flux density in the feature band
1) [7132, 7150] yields 0.090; 9.19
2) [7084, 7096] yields 0.026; 9.75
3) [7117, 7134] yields 0.044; 9.59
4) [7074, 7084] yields -0.047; 10.4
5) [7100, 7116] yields 0.028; 9.74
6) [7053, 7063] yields -0.031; 10.3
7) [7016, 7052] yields -0.059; 10.6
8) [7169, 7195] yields 0.019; 9.8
